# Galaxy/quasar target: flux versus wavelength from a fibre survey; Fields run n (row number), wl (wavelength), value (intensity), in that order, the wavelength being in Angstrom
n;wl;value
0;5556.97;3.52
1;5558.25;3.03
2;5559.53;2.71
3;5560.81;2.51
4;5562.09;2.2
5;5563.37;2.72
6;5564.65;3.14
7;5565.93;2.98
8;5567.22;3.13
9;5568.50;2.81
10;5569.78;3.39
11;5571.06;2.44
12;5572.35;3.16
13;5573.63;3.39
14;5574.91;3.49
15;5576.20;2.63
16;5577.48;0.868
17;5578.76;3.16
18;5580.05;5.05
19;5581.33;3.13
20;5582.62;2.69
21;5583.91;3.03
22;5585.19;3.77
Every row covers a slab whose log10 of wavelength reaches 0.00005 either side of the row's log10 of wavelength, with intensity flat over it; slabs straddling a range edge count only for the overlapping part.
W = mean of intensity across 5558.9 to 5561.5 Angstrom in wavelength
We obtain 2.6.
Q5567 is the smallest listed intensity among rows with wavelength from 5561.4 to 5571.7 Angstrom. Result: 2.2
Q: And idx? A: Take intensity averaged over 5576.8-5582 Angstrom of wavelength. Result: 3.05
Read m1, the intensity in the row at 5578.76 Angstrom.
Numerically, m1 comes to 3.16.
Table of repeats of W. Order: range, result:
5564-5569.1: 3.01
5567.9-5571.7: 2.88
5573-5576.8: 3.17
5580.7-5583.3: 2.9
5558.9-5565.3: 2.66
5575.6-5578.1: 1.74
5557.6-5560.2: 2.87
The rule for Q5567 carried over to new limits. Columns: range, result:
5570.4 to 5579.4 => 0.868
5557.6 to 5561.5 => 2.51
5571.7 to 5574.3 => 3.16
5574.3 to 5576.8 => 2.63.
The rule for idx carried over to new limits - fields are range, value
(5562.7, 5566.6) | 2.94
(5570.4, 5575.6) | 3.11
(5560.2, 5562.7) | 2.36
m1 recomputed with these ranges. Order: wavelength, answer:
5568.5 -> 2.81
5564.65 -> 3.14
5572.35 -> 3.16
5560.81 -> 2.51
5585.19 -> 3.77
